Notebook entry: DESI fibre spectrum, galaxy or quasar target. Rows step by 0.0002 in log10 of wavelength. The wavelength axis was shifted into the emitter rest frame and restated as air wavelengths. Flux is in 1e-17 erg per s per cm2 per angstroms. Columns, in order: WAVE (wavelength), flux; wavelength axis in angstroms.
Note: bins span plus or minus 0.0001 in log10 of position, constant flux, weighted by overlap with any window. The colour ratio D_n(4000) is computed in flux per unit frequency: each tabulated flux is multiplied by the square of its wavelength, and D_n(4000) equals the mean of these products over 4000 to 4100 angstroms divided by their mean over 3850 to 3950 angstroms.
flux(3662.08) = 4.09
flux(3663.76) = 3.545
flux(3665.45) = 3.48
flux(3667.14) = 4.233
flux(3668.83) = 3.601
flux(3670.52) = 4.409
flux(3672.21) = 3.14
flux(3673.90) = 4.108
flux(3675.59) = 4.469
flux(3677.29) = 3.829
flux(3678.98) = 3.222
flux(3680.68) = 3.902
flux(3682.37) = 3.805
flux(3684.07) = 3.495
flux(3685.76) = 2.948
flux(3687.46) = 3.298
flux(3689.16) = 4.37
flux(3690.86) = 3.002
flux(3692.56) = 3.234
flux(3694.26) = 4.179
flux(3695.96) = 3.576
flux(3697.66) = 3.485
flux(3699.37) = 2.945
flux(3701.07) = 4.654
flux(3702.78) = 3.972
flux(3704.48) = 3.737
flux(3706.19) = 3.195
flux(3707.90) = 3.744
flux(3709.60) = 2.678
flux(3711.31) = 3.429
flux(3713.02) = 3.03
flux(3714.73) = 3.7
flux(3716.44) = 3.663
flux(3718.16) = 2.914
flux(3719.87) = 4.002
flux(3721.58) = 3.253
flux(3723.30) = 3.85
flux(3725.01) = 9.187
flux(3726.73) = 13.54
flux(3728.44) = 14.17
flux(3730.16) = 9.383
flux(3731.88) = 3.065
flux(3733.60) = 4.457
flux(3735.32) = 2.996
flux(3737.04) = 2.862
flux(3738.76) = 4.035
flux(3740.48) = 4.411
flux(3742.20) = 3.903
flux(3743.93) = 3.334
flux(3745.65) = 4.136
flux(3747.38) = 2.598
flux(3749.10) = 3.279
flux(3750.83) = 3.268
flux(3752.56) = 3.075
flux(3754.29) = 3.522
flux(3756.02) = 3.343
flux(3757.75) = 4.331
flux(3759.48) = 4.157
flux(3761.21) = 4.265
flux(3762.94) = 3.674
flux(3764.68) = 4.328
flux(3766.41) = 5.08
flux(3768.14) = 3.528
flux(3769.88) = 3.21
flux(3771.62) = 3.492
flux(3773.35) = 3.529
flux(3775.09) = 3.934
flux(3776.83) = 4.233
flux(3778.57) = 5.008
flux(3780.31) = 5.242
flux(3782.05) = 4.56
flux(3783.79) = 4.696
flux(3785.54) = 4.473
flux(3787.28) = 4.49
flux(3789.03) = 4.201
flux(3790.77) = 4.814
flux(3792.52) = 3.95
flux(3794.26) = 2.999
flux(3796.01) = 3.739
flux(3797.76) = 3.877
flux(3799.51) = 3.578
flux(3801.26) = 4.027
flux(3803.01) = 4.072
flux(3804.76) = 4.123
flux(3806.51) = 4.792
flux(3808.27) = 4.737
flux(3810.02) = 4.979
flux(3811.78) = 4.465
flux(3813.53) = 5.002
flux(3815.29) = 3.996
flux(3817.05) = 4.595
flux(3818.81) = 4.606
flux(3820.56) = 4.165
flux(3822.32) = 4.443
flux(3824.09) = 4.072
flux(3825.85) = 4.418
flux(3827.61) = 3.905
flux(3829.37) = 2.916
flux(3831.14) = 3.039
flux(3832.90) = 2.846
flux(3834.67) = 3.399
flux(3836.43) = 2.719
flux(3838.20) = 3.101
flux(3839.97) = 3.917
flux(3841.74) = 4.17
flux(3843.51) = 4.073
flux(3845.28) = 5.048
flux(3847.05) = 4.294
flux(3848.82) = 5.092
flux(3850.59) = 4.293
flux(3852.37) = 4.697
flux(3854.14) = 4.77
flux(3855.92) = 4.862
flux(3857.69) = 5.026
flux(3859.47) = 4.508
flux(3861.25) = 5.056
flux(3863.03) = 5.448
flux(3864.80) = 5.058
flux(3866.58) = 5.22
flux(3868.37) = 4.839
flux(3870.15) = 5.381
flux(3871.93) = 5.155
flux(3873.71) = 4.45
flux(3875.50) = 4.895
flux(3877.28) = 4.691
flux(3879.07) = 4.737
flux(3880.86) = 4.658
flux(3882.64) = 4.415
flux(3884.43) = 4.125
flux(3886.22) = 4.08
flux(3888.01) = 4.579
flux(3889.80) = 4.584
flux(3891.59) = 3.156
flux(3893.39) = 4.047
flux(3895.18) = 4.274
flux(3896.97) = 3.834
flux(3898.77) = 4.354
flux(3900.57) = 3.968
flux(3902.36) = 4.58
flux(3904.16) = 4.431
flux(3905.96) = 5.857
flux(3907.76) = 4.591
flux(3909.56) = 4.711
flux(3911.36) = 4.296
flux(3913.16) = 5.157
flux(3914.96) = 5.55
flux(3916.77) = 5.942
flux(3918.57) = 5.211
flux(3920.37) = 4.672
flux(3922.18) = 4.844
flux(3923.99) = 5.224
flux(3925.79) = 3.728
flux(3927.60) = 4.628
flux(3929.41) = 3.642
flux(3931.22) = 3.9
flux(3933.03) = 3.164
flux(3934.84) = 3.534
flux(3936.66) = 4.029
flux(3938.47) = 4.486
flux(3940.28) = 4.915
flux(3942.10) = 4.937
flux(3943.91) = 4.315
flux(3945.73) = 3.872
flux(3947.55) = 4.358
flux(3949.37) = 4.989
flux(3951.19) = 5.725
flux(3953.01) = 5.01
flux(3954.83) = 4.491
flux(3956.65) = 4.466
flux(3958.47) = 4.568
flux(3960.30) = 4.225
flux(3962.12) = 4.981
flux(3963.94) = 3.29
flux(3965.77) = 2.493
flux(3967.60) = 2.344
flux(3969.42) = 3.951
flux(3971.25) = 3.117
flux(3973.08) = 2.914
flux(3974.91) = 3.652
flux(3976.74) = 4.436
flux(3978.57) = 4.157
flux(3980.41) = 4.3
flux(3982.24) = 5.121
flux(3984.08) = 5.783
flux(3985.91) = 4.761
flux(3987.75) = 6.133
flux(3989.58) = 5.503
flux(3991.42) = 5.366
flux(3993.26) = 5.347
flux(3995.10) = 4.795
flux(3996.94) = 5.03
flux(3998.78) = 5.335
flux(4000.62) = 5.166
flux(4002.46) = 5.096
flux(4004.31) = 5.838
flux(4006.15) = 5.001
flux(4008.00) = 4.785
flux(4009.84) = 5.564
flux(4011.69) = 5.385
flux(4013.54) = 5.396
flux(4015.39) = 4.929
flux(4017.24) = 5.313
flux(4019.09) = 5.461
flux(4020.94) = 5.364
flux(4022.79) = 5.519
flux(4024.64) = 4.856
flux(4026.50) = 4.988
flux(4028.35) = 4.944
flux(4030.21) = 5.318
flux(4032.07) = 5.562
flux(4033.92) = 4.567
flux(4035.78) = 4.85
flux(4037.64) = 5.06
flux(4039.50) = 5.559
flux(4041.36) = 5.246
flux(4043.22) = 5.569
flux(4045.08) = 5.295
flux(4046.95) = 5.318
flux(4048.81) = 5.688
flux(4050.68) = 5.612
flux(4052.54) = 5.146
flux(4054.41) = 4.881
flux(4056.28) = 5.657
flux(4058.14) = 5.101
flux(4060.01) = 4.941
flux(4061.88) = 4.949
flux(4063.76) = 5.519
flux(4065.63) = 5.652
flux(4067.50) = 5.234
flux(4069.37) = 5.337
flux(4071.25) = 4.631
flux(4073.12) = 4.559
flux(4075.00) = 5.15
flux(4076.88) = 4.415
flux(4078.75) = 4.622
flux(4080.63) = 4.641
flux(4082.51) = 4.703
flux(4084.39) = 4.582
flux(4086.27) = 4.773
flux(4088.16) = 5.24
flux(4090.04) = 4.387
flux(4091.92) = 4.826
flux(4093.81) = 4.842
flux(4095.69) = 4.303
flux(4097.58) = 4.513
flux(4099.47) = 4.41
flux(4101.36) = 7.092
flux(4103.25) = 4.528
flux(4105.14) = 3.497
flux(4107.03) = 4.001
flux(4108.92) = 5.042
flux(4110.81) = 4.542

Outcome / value 1.20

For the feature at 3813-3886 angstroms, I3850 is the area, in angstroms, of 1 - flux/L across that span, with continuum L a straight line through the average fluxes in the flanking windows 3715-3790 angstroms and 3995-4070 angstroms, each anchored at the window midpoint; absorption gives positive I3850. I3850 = 6.3 angstroms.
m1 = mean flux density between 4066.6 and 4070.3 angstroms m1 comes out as 5.29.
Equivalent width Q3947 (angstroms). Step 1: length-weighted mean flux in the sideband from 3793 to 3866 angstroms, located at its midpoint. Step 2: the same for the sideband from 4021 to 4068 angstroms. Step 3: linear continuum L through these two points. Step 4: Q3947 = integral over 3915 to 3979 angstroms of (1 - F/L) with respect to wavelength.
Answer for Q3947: 7.0 angstroms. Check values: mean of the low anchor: 4.22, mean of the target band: 4.25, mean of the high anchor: 5.24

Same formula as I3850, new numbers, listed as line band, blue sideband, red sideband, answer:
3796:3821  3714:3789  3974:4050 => 1.86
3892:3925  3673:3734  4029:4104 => 0.58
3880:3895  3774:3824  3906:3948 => 0.90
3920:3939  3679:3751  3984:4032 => 3.25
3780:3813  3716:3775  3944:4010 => 2.05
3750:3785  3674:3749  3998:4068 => 3.49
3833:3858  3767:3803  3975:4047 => 1.10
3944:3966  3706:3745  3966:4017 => 1.65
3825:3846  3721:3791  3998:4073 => 5.24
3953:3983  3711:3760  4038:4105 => 6.02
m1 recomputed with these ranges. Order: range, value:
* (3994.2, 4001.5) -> 5.08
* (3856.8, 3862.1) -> 4.86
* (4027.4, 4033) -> 5.28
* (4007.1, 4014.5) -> 5.28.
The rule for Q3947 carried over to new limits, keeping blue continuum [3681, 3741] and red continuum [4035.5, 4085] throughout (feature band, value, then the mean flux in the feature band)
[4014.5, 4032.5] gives -0.6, 5.22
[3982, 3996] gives -1.1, 5.36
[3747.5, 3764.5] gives 3.4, 3.64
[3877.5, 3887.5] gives 0.7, 4.43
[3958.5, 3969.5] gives 3.0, 3.6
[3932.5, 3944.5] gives 1.6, 4.23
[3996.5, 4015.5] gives -0.9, 5.25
